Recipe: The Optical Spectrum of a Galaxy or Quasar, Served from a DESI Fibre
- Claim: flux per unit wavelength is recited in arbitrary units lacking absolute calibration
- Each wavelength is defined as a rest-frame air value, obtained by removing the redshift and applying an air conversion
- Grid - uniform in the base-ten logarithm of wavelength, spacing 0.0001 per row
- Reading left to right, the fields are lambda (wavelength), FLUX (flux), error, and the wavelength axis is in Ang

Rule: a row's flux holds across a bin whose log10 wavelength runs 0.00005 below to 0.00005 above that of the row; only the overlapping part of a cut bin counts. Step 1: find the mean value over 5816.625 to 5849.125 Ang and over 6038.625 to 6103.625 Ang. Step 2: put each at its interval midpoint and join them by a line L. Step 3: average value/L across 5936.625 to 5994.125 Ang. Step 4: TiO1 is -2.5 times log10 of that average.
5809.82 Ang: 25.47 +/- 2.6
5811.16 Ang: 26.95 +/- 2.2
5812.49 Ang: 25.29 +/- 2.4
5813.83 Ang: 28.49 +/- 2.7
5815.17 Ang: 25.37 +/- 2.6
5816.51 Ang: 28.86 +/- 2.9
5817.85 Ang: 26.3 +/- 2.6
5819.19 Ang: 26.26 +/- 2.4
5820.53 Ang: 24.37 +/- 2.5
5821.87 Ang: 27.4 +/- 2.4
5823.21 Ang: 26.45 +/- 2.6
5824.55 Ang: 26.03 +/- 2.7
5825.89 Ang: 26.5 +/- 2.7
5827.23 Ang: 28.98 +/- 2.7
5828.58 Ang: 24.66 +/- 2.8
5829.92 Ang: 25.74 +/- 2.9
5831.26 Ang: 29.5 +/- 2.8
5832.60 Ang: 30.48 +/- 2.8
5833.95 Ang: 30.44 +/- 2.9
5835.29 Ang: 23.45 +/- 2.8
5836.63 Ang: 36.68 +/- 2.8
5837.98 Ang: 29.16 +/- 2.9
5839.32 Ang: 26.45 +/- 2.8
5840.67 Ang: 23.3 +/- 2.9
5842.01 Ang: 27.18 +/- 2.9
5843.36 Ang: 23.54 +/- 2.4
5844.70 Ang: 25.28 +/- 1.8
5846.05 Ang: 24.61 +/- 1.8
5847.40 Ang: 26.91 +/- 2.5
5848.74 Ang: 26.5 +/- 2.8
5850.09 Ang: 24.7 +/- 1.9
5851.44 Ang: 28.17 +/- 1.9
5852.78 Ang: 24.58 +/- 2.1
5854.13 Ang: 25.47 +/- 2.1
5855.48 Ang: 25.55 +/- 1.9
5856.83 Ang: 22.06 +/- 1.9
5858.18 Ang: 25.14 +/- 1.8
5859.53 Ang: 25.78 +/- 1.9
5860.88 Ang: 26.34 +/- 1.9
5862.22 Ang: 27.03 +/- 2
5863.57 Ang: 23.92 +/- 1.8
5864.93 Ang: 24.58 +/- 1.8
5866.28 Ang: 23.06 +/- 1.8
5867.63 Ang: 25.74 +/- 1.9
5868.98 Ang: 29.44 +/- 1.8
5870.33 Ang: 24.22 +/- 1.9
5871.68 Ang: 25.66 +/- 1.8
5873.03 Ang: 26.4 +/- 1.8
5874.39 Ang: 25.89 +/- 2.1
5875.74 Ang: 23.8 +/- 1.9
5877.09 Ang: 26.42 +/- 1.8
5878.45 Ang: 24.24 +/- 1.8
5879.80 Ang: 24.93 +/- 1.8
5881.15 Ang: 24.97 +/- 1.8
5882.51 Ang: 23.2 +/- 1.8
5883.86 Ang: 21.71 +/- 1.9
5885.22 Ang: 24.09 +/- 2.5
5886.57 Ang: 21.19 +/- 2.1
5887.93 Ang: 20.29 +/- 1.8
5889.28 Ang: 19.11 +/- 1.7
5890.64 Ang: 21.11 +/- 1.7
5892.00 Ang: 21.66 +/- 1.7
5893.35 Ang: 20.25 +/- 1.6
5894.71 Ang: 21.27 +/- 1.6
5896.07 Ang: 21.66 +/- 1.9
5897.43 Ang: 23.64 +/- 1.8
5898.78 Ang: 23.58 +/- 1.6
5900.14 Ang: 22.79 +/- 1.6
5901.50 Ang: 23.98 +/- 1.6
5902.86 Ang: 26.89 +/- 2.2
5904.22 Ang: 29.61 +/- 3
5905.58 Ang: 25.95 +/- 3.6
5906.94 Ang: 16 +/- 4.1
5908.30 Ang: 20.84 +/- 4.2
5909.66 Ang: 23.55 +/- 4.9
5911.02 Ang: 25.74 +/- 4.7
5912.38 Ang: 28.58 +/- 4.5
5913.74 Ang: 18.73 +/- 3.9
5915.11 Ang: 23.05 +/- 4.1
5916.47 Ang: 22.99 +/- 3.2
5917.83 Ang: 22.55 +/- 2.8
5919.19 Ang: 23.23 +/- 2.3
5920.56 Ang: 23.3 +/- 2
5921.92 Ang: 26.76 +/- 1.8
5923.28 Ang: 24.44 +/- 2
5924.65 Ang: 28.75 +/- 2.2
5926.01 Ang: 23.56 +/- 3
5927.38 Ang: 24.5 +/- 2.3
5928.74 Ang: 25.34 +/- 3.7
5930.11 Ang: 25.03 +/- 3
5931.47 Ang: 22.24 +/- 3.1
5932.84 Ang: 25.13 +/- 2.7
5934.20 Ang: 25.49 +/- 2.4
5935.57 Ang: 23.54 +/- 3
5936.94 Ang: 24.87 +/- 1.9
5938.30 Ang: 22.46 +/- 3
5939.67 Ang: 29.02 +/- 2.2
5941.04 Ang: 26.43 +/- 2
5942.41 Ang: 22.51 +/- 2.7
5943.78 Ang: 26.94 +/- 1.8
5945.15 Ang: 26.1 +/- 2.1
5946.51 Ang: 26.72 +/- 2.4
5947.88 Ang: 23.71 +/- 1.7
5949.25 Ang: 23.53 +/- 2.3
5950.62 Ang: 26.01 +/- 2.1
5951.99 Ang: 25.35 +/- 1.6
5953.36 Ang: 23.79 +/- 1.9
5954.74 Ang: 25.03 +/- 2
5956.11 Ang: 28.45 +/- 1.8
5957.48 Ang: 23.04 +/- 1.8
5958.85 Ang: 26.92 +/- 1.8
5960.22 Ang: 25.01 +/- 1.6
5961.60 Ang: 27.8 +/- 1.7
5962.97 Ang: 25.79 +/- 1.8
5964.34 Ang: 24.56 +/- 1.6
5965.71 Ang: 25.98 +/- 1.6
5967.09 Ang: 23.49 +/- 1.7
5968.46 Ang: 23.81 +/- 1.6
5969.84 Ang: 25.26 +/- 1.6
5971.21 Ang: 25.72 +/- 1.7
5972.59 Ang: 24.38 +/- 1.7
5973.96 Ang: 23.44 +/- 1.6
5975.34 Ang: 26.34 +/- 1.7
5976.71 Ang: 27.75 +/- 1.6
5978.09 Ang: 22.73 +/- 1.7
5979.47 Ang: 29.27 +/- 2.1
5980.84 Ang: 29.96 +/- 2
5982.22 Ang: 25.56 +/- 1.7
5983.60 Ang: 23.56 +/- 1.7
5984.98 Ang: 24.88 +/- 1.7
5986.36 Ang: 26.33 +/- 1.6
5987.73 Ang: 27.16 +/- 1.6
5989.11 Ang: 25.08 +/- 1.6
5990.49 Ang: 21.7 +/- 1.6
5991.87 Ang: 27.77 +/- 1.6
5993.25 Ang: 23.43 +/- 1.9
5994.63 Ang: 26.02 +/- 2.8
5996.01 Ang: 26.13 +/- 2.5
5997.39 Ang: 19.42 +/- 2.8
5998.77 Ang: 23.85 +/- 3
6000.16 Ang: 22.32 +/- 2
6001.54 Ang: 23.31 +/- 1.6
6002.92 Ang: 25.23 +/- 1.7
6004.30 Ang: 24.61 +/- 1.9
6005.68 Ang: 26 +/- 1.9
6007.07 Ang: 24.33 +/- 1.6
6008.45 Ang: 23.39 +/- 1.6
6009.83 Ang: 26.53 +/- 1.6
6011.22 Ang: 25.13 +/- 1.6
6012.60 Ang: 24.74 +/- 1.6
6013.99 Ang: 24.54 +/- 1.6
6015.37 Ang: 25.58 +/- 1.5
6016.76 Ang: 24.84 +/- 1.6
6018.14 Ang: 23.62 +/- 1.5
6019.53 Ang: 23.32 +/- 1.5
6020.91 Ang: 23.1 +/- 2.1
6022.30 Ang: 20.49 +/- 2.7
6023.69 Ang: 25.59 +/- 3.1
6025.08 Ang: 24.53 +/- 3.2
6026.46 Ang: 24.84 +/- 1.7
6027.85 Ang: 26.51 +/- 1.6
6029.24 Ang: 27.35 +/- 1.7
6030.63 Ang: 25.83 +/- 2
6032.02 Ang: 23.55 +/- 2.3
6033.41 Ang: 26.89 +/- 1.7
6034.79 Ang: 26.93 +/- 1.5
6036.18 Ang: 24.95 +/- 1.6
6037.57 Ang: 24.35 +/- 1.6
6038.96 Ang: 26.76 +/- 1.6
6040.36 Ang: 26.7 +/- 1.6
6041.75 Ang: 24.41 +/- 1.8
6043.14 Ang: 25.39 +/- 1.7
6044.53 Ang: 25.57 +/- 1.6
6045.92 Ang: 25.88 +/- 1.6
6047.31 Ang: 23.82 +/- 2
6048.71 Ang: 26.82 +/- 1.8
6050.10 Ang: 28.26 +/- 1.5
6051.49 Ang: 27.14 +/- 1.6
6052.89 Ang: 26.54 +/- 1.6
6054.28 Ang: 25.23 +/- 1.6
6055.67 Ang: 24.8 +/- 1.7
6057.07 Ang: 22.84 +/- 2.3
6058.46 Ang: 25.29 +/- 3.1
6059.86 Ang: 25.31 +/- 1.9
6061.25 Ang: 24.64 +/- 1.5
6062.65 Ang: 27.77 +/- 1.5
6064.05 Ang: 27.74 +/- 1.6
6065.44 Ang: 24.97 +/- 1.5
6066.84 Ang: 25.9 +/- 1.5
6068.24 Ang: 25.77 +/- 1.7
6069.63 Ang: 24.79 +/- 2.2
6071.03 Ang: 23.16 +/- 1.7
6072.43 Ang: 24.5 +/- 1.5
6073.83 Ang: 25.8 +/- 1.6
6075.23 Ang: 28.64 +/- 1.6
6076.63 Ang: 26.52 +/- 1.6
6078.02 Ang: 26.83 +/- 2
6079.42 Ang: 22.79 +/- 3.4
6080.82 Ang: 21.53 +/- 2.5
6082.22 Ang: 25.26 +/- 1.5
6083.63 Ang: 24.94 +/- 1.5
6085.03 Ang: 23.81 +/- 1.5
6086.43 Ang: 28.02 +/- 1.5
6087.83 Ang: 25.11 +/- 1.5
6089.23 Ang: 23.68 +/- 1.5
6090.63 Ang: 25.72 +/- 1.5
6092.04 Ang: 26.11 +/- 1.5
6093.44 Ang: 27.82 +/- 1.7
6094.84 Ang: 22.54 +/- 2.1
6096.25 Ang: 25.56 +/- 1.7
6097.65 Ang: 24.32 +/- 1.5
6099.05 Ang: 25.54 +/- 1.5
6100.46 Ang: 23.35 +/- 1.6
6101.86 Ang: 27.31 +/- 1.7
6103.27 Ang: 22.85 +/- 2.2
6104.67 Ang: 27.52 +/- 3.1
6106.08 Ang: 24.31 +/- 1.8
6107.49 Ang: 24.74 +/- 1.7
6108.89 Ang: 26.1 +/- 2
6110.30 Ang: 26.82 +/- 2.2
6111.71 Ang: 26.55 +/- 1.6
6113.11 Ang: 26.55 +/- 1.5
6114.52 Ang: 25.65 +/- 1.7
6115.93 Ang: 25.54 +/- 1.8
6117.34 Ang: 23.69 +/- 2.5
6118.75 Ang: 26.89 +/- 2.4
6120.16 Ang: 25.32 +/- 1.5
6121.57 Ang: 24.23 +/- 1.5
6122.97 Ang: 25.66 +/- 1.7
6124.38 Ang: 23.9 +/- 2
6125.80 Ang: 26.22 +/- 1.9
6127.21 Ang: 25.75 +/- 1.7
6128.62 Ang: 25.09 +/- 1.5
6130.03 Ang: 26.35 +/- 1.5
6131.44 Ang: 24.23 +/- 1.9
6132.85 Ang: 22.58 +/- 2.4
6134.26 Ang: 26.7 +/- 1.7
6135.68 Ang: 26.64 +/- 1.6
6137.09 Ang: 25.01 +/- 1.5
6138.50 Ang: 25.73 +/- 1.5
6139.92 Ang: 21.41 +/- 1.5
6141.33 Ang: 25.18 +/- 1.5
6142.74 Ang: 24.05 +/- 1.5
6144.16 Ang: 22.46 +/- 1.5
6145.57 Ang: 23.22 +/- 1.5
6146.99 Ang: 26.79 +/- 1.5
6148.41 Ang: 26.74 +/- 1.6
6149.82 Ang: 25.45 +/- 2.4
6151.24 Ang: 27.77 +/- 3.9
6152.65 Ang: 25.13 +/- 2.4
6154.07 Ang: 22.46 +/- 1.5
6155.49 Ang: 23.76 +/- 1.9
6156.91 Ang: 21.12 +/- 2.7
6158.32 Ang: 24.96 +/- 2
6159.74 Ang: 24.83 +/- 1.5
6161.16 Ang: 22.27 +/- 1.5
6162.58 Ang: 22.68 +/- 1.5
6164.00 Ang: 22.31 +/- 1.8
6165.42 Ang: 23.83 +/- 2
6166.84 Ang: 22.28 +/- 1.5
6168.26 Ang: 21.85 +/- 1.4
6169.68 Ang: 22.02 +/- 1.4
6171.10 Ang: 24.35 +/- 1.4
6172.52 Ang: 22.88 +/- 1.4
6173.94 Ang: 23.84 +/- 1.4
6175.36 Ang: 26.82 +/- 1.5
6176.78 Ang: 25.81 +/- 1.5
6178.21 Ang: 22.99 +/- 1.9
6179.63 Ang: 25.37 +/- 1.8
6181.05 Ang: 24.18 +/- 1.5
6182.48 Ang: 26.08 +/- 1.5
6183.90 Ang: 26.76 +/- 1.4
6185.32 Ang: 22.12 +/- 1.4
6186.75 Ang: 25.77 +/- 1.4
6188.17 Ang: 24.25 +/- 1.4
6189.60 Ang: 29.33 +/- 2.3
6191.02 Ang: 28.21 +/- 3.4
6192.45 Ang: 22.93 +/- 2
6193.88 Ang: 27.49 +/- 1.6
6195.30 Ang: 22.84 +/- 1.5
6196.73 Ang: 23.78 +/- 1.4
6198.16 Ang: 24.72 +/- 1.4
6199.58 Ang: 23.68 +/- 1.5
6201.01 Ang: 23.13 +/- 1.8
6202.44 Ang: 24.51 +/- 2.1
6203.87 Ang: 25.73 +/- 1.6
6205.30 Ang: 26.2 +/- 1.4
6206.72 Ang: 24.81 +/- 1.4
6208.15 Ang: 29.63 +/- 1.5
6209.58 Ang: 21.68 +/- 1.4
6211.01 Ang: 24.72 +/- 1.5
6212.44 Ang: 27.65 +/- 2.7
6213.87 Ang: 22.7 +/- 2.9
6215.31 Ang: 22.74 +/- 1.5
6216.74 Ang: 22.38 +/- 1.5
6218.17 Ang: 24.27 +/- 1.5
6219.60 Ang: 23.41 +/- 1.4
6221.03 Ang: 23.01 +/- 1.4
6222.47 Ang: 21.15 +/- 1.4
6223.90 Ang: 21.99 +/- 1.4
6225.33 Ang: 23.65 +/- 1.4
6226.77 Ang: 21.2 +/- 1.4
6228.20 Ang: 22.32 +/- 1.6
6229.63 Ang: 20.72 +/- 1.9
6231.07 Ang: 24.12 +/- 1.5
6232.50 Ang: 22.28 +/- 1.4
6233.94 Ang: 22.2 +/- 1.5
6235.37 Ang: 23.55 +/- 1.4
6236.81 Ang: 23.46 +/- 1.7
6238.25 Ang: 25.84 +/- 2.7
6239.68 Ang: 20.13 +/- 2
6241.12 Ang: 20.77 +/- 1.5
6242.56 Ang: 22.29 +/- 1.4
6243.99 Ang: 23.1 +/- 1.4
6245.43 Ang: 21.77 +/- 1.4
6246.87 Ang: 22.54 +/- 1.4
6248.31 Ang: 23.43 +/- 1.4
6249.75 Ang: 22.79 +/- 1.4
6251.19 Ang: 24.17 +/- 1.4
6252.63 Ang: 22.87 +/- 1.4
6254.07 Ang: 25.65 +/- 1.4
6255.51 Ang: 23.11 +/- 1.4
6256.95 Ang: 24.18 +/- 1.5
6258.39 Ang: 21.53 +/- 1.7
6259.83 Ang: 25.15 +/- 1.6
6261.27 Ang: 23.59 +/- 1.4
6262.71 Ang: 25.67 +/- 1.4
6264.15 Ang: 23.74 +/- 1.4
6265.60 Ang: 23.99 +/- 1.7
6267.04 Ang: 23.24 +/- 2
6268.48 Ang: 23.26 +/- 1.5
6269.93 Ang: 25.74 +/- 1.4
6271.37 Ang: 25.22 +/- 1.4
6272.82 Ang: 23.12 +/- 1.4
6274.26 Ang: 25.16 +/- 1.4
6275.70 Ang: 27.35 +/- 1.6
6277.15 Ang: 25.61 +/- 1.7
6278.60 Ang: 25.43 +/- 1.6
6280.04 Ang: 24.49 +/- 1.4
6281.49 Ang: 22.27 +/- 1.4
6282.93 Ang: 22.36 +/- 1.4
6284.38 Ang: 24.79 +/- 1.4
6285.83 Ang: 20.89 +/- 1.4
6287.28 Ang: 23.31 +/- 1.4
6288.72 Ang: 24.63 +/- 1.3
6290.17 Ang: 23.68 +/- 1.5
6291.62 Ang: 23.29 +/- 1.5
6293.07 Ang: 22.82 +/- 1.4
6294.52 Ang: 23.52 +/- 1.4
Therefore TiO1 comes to 0.03 mag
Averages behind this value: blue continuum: 27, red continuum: 25.4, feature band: 25.4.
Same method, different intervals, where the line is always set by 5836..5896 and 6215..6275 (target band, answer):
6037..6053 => -0.083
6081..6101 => -0.053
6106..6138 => -0.076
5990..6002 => 0.019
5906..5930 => 0.038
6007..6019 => -0.026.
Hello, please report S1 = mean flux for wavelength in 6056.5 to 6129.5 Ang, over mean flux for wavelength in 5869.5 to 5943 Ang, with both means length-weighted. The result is 1.06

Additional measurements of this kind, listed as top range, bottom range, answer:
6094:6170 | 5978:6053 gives 0.98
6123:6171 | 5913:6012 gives 0.98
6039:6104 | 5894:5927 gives 1.07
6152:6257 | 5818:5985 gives 0.95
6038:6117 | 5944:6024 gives 1.02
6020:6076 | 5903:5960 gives 1.03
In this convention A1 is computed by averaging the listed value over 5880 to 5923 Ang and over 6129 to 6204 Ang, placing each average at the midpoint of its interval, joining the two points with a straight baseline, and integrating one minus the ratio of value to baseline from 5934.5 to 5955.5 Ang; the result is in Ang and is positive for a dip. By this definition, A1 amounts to -1.7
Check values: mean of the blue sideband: 23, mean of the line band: 25.1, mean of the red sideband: 24.5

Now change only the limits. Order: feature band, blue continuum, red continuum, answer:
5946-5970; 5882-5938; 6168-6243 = -1.7 Ang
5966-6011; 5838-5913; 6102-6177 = -0.9 Ang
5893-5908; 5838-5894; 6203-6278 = 0.8 Ang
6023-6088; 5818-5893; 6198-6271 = -3.0 Ang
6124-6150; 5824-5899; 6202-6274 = -1.0 Ang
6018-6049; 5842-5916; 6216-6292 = -1.6 Ang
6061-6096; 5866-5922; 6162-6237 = -2.3 Ang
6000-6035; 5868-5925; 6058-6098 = 0.1 Ang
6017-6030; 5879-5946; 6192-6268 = -0.4 Ang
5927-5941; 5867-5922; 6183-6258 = -0.7 Ang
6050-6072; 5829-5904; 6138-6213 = -0.8 Ang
